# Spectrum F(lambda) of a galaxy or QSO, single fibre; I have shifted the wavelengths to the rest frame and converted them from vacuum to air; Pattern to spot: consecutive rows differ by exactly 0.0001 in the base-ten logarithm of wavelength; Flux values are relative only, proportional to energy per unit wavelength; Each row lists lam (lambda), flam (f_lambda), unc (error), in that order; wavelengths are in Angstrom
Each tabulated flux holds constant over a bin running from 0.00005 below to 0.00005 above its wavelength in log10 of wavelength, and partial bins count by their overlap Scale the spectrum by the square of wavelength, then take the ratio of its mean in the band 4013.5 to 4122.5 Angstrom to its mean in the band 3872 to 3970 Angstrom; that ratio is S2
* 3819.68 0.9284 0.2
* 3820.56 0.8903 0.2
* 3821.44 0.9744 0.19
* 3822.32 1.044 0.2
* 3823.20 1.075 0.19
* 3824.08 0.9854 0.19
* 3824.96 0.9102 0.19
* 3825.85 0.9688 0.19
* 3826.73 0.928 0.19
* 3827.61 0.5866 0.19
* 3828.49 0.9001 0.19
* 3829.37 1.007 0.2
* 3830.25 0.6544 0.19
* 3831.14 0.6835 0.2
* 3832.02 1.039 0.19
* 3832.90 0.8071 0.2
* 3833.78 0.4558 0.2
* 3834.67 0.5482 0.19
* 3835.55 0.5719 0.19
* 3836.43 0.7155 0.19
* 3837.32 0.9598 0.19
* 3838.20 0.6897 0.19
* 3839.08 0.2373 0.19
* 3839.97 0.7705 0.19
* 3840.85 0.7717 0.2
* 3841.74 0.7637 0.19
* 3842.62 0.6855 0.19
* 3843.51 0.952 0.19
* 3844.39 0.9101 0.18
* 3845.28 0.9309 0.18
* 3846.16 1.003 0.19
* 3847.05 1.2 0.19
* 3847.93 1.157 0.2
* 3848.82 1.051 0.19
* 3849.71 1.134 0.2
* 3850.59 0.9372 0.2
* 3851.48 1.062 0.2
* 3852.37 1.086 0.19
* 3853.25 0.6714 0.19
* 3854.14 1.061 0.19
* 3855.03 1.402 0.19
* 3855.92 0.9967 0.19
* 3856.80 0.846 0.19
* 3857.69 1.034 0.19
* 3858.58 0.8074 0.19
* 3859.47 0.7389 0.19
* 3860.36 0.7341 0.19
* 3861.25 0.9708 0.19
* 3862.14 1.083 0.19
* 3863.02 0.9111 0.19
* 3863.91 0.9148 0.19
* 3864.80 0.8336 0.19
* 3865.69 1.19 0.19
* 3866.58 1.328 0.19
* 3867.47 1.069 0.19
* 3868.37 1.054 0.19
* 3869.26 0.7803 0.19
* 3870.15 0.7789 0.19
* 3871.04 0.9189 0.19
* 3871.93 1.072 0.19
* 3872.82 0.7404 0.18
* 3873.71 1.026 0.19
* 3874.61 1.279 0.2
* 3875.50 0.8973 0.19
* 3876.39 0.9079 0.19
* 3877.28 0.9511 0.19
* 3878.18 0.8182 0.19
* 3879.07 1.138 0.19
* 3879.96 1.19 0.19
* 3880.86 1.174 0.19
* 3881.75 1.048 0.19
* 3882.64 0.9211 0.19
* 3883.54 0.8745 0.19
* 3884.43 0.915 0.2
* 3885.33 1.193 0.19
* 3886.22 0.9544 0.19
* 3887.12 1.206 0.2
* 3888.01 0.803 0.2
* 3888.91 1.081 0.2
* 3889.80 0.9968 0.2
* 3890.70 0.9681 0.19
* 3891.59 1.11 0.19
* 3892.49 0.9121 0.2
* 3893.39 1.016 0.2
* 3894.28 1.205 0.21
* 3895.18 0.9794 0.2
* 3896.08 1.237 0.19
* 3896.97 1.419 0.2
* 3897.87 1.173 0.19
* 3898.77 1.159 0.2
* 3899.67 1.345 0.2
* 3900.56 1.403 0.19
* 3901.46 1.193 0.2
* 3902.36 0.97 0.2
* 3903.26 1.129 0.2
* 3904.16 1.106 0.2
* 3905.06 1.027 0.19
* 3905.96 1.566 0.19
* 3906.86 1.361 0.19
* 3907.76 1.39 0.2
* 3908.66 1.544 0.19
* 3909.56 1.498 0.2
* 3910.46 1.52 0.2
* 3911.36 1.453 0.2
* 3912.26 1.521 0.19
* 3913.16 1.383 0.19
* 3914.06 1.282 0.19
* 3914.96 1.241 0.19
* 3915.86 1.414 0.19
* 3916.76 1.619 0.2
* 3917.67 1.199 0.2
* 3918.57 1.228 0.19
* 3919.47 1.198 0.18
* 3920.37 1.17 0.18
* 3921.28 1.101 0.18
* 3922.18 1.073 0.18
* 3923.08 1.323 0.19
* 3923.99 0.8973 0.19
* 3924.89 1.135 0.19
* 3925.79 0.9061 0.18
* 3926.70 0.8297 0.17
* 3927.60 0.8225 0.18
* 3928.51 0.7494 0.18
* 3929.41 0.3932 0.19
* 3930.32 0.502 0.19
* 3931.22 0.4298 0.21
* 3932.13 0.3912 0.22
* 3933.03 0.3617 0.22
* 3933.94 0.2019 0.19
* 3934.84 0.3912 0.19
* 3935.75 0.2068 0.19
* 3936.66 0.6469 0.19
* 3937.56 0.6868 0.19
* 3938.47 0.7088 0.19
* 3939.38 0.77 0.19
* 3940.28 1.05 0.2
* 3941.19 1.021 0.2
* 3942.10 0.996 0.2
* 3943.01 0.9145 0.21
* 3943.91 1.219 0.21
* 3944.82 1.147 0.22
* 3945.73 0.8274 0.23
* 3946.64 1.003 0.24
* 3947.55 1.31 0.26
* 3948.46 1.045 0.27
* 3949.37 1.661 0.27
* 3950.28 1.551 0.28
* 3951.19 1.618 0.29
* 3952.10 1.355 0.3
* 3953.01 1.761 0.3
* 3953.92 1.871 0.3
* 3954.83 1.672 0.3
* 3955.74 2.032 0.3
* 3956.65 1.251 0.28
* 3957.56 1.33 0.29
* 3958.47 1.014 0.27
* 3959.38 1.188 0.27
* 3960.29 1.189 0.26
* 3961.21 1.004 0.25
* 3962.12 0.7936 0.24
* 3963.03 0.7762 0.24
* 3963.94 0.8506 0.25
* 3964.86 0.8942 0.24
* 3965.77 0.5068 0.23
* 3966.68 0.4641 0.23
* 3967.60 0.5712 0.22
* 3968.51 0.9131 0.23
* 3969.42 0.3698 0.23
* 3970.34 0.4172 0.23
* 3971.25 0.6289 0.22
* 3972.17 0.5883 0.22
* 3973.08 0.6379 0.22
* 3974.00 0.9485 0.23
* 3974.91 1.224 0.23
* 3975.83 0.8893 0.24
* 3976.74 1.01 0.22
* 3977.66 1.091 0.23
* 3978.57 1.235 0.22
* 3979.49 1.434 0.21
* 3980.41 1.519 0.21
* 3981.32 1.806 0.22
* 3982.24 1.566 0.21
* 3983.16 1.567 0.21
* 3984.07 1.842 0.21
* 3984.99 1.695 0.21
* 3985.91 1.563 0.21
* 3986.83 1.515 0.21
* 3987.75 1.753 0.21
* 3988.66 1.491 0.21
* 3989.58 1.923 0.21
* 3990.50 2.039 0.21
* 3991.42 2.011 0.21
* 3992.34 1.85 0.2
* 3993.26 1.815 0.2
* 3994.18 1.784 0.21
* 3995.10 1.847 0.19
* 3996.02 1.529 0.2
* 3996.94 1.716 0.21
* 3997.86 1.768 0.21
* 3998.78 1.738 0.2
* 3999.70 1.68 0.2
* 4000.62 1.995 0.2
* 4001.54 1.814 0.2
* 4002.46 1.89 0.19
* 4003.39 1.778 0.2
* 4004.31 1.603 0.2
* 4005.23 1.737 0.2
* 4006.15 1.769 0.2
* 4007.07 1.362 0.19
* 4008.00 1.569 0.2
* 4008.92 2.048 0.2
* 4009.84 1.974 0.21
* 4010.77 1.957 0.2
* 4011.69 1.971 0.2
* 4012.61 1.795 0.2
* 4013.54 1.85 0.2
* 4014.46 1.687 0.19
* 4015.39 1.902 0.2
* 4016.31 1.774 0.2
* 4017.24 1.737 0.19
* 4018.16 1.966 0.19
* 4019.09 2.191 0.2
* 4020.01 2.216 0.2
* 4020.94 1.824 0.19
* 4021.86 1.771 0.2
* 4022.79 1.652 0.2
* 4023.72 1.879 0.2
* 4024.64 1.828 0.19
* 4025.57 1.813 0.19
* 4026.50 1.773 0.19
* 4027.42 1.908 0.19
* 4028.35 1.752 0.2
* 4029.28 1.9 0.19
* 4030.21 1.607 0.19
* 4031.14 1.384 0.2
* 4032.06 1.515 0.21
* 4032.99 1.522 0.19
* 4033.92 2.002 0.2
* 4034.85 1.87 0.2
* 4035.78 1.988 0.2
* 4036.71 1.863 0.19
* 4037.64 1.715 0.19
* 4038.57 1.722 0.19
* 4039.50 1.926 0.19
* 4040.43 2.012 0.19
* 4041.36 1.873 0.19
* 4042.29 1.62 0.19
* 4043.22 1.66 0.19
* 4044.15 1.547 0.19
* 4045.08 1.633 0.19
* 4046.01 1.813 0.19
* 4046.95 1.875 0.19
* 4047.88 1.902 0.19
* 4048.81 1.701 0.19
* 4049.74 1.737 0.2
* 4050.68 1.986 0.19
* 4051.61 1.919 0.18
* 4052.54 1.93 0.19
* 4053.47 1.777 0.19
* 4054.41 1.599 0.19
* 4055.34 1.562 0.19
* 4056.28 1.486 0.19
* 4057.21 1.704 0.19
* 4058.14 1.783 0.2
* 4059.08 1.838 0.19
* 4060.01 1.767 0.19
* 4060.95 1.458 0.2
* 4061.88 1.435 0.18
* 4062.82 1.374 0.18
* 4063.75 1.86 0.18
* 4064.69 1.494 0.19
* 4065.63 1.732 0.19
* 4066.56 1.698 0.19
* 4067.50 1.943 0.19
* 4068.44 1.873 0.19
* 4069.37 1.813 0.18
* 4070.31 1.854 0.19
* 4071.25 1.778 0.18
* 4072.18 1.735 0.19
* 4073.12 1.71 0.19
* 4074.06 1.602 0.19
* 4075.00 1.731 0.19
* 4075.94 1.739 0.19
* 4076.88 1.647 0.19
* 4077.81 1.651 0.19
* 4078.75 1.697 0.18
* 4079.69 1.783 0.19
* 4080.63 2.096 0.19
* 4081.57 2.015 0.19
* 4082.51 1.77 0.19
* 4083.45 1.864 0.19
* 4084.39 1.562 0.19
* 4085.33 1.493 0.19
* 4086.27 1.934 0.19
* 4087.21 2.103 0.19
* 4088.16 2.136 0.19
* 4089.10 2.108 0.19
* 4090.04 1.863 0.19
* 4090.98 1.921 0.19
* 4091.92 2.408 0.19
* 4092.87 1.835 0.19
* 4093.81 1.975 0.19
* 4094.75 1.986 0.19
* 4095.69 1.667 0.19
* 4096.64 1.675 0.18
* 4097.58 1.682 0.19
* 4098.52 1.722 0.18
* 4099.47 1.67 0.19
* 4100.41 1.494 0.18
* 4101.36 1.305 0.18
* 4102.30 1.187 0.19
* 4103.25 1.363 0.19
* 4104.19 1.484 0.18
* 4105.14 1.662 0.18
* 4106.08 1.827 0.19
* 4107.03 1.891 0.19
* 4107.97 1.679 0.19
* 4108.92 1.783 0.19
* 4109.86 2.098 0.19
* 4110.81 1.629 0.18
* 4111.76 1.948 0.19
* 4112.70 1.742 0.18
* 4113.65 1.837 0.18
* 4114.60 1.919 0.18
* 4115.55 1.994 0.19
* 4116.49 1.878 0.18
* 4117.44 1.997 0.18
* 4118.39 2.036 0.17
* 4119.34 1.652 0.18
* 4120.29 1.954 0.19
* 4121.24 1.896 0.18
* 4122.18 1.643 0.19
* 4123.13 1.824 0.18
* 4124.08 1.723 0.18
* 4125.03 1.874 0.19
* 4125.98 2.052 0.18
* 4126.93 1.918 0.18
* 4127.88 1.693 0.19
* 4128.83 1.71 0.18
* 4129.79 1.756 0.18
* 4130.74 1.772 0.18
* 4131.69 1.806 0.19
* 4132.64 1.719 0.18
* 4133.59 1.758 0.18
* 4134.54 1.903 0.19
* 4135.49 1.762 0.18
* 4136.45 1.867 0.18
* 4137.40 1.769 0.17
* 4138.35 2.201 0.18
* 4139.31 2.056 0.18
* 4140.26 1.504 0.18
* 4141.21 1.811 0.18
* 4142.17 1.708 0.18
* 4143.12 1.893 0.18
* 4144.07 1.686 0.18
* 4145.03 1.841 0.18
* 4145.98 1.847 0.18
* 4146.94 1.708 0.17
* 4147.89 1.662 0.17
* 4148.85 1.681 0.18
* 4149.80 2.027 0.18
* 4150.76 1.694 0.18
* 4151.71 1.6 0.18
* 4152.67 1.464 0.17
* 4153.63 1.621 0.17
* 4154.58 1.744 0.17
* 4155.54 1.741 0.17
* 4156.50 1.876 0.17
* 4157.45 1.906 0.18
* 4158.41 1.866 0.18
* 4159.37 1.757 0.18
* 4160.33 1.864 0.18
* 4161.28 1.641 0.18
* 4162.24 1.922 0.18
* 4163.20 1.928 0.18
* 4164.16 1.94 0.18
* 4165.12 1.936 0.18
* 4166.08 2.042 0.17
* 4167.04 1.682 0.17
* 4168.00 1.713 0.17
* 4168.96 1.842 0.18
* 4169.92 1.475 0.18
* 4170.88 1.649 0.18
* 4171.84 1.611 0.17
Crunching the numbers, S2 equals 1.81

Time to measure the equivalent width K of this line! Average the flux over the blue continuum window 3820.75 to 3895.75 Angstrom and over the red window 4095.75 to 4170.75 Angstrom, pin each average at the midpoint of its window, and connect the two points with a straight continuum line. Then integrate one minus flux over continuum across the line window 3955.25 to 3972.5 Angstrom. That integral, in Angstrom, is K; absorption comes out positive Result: 5.04 Angstrom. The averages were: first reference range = 0.937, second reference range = 1.77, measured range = 0.887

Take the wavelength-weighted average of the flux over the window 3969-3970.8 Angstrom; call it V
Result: 0.395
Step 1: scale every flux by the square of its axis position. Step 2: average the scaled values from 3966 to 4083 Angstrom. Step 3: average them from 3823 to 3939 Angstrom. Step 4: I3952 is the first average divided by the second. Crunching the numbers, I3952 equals 1.82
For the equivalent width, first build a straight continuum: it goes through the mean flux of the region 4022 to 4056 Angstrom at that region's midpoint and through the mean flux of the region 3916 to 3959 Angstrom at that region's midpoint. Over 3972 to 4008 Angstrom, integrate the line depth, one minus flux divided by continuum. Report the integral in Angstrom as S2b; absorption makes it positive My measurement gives -3.79 Angstrom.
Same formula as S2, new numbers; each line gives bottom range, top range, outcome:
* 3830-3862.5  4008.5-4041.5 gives 2.31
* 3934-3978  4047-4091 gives 1.89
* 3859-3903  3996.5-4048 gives 1.87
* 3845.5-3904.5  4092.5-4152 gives 1.94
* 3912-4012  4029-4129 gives 1.51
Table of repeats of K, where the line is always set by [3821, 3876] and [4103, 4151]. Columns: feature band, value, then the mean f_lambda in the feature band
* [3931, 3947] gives 6.4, 0.724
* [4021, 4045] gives -4.1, 1.76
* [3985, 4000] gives -4.1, 1.75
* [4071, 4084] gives -1.0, 1.77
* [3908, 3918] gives -2.8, 1.43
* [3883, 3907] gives -1.3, 1.12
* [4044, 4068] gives -2.1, 1.72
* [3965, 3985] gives 4.5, 1.03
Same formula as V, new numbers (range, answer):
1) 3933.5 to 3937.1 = 0.361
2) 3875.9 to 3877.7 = 0.931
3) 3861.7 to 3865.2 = 0.939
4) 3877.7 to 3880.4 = 1.05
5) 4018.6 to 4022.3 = 2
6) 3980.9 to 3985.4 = 1.69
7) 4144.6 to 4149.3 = 1.75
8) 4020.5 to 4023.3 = 1.75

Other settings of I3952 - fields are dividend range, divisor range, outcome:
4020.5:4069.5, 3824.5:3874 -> 2.16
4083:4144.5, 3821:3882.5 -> 2.23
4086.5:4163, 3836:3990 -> 1.88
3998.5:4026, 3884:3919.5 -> 1.58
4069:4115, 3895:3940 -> 1.86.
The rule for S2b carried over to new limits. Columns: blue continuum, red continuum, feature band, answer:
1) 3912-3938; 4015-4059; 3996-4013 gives -2.75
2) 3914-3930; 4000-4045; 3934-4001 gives 8.74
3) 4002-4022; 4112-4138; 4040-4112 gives 3.17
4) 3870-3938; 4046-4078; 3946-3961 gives -1.91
